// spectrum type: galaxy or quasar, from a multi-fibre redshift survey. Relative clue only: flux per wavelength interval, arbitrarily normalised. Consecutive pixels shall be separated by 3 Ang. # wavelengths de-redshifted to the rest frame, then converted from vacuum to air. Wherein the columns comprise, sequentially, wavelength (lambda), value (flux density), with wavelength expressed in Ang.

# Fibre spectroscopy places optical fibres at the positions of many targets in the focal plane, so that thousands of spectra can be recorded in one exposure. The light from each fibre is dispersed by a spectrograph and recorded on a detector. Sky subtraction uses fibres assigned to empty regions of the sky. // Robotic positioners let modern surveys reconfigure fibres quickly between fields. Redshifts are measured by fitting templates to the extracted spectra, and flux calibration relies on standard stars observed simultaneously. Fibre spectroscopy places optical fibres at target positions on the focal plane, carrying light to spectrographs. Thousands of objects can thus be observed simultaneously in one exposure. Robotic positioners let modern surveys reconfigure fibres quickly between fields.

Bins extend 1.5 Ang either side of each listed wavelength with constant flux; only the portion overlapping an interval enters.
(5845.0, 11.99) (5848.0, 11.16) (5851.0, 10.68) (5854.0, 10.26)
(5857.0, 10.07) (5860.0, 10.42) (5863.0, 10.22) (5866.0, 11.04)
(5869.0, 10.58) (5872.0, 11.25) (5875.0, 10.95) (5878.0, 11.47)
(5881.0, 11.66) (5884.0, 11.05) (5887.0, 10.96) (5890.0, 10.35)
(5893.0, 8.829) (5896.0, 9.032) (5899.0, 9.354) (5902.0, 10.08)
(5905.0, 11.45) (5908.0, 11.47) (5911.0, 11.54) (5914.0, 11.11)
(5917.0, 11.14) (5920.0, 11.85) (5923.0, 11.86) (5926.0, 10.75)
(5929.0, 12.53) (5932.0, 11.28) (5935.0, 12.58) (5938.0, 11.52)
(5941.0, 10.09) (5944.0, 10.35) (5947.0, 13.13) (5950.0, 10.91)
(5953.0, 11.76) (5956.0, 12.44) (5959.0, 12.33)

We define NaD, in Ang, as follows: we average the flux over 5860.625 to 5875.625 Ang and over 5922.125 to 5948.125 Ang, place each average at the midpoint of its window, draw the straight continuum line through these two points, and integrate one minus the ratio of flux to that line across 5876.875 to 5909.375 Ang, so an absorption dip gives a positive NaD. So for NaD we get 1.62 Ang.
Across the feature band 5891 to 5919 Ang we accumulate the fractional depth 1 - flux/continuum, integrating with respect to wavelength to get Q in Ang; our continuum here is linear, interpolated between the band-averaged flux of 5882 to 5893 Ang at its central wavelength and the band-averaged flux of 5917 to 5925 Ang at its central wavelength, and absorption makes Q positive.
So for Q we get 1.70 Ang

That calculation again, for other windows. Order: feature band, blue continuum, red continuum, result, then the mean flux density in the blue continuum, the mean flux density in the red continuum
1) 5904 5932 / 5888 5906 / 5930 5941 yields -1.9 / 9.84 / 11.6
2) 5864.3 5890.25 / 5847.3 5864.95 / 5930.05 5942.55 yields -0.9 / 10.5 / 11.4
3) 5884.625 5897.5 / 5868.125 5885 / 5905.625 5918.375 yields 1.6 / 11.2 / 11.3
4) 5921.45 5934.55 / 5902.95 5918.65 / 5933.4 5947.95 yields -0.3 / 11.3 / 11.5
